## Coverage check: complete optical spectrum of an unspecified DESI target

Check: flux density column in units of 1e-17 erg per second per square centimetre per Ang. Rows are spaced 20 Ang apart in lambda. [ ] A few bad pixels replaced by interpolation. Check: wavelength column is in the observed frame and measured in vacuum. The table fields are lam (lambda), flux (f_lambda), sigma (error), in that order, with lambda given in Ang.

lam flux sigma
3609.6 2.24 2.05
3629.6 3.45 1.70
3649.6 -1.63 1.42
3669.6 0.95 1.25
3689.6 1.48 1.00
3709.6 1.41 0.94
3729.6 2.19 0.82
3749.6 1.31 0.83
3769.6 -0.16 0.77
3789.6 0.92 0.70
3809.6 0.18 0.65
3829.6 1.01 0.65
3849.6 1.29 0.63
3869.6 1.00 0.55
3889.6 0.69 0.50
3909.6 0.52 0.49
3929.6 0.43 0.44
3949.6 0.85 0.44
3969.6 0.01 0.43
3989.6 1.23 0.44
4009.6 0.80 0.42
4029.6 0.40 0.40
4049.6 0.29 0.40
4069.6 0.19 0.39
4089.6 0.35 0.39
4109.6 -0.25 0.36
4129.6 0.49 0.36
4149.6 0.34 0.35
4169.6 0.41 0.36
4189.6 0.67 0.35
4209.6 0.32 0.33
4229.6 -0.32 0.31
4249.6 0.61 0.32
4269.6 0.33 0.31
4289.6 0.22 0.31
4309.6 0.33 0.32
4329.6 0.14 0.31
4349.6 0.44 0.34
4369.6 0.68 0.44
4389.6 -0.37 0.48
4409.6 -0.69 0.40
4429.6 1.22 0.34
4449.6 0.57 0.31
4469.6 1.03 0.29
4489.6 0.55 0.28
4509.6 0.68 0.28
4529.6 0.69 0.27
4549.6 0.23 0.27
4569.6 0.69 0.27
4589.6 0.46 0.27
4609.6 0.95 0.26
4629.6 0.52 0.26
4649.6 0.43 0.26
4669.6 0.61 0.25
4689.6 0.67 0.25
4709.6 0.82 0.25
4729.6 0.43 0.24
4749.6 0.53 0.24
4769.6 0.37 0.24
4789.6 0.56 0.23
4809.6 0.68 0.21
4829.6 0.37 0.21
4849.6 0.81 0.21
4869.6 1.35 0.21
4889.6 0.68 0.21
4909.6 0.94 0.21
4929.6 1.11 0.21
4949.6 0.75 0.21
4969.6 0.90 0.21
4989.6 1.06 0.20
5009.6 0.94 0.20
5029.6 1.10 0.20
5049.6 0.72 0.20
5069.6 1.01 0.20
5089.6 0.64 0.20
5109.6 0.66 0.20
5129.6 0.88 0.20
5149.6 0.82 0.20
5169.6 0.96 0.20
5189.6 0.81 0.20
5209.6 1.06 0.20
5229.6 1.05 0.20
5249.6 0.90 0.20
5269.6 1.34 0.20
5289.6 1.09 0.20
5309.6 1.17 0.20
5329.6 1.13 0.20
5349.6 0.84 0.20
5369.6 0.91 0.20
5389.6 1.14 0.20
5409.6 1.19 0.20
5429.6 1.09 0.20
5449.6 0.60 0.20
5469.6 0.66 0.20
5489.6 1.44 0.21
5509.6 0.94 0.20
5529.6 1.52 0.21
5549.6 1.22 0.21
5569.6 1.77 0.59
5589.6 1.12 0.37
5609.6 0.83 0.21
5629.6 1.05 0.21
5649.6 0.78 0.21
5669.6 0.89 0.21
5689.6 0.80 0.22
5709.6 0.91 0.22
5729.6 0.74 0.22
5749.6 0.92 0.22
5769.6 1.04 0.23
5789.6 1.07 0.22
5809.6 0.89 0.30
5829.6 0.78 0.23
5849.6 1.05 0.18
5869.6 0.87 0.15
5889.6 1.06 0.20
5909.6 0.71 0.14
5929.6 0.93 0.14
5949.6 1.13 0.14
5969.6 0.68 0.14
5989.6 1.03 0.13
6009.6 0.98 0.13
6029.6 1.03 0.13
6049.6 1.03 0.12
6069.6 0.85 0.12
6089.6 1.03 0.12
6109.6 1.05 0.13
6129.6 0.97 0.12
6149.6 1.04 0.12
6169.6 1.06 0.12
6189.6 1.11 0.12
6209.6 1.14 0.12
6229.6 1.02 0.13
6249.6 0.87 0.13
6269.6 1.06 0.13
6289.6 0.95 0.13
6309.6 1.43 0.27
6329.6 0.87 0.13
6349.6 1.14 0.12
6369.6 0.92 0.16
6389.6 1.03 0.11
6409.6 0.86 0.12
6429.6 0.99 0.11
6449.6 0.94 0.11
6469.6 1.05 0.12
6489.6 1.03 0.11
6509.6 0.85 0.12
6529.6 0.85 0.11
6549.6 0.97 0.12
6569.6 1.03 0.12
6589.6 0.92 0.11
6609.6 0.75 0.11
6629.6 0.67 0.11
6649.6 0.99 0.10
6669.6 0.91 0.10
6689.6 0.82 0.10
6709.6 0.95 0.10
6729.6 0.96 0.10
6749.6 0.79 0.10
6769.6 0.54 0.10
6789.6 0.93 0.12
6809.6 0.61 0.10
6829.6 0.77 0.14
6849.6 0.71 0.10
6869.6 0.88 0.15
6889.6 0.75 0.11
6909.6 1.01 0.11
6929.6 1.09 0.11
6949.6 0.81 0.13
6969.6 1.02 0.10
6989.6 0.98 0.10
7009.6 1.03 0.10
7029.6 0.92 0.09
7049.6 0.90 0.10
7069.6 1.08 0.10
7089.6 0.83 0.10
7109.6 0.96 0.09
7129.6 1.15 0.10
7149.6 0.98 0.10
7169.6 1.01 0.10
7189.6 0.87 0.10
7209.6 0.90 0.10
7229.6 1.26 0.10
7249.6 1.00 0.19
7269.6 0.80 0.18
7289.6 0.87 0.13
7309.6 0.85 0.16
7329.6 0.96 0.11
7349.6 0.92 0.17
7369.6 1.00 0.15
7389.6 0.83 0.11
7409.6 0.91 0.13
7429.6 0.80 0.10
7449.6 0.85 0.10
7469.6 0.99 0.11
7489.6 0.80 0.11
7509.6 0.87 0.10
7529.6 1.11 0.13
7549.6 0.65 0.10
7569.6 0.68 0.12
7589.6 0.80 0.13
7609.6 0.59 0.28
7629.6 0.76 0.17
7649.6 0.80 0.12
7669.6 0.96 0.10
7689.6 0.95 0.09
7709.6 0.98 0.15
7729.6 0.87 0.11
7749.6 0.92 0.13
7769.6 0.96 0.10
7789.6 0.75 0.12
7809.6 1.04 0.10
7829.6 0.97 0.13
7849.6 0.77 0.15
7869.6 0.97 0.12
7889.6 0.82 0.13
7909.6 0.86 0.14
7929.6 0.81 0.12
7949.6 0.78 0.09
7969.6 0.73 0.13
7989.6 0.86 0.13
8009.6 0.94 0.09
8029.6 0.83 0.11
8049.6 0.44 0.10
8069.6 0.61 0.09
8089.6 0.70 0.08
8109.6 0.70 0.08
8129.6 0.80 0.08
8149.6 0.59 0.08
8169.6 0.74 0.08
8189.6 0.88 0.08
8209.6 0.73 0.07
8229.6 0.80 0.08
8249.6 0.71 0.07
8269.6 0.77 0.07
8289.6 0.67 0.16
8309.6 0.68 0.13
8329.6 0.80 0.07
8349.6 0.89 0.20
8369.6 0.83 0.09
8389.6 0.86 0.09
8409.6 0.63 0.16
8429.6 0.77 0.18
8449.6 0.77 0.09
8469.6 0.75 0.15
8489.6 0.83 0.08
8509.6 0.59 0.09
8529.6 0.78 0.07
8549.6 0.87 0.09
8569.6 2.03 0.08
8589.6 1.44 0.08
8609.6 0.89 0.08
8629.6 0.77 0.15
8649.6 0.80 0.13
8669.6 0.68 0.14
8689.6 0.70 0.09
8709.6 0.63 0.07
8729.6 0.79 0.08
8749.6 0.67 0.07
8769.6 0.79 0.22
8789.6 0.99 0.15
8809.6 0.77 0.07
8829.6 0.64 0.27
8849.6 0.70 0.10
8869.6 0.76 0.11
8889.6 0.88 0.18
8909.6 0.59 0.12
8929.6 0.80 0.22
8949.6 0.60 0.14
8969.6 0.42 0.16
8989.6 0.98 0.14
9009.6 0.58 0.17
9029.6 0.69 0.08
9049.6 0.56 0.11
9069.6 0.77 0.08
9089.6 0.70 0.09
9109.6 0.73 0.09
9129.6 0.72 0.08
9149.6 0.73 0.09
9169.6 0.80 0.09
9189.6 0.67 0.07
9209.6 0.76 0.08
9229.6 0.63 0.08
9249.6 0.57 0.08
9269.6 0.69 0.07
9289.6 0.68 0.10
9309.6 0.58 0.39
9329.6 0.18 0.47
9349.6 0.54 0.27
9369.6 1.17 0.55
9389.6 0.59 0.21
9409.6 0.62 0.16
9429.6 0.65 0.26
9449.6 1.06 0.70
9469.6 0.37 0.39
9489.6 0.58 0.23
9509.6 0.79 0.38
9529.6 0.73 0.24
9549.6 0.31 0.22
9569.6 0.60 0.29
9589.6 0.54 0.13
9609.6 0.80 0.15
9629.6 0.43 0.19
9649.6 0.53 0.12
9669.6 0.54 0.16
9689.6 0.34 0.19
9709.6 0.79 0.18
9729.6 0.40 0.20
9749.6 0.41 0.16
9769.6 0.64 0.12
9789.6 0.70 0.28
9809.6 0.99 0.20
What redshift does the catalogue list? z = 0.305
